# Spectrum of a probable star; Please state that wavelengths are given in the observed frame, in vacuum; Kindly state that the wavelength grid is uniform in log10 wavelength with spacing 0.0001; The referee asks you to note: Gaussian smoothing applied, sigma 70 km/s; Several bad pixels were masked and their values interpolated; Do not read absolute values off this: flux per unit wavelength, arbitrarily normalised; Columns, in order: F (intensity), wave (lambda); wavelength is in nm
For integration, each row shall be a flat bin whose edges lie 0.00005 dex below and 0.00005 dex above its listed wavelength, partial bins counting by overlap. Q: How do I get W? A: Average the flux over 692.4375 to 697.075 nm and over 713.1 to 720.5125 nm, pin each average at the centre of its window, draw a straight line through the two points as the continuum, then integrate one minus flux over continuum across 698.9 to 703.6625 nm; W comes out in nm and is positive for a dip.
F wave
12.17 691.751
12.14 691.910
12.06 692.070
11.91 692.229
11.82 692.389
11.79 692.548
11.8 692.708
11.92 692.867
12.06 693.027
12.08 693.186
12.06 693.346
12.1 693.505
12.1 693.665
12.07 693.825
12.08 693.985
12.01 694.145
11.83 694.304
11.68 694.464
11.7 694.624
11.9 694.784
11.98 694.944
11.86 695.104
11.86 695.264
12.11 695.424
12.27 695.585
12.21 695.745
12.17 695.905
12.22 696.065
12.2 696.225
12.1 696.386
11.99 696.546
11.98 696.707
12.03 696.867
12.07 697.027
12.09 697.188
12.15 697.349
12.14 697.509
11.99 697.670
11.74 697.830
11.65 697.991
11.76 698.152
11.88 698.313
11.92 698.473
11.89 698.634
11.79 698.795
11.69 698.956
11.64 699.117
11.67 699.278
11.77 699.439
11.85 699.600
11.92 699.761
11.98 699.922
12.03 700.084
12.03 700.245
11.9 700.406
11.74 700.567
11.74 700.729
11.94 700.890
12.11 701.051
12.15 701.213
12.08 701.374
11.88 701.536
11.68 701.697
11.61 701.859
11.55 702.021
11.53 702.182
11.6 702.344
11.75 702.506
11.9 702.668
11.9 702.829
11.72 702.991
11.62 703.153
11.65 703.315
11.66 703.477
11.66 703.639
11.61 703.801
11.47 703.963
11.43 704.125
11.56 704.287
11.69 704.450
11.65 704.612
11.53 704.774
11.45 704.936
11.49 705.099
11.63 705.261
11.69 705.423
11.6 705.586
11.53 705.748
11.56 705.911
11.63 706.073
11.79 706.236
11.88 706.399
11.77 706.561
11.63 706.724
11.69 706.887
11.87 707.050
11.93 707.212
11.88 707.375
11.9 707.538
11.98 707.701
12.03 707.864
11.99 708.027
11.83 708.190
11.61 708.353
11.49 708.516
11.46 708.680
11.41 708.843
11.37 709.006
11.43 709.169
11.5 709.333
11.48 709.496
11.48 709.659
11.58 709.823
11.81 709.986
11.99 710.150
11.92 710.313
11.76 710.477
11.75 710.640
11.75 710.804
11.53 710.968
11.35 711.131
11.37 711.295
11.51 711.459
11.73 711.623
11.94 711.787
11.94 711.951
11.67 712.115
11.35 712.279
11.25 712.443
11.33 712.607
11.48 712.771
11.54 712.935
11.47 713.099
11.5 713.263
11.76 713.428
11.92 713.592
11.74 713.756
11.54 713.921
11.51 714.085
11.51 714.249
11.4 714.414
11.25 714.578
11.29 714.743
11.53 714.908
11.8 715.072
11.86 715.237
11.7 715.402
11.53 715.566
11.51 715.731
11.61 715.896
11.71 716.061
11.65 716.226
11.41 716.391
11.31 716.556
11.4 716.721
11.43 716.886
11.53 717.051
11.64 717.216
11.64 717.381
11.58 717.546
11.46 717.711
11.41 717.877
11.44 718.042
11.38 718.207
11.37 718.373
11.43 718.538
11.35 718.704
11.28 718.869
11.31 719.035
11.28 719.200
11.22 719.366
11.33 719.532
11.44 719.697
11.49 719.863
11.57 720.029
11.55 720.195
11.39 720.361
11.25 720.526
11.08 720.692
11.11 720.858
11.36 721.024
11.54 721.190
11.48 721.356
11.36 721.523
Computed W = 0.023 nm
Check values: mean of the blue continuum 12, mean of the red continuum 11.5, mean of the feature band 11.8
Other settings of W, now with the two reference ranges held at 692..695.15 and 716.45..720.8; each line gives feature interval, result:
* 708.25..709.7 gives 0.02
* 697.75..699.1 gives 0.01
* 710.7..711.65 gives 0.00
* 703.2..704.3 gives 0.01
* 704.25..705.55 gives 0.01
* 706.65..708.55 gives -0.03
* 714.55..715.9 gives -0.01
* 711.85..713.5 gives 0.00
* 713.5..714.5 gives -0.01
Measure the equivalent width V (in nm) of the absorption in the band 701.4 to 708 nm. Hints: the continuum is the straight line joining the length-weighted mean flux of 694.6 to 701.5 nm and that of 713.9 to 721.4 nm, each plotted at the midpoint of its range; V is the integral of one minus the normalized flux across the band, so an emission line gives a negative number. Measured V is 0.05 nm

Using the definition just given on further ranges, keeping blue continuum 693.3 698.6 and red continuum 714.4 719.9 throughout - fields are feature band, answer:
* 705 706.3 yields 0.02 nm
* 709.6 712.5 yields -0.01 nm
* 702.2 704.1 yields 0.02 nm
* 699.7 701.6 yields -0.01 nm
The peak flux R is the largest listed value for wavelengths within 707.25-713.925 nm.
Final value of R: 12.03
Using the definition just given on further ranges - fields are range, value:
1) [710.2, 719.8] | 11.94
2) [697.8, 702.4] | 12.15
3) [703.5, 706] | 11.69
